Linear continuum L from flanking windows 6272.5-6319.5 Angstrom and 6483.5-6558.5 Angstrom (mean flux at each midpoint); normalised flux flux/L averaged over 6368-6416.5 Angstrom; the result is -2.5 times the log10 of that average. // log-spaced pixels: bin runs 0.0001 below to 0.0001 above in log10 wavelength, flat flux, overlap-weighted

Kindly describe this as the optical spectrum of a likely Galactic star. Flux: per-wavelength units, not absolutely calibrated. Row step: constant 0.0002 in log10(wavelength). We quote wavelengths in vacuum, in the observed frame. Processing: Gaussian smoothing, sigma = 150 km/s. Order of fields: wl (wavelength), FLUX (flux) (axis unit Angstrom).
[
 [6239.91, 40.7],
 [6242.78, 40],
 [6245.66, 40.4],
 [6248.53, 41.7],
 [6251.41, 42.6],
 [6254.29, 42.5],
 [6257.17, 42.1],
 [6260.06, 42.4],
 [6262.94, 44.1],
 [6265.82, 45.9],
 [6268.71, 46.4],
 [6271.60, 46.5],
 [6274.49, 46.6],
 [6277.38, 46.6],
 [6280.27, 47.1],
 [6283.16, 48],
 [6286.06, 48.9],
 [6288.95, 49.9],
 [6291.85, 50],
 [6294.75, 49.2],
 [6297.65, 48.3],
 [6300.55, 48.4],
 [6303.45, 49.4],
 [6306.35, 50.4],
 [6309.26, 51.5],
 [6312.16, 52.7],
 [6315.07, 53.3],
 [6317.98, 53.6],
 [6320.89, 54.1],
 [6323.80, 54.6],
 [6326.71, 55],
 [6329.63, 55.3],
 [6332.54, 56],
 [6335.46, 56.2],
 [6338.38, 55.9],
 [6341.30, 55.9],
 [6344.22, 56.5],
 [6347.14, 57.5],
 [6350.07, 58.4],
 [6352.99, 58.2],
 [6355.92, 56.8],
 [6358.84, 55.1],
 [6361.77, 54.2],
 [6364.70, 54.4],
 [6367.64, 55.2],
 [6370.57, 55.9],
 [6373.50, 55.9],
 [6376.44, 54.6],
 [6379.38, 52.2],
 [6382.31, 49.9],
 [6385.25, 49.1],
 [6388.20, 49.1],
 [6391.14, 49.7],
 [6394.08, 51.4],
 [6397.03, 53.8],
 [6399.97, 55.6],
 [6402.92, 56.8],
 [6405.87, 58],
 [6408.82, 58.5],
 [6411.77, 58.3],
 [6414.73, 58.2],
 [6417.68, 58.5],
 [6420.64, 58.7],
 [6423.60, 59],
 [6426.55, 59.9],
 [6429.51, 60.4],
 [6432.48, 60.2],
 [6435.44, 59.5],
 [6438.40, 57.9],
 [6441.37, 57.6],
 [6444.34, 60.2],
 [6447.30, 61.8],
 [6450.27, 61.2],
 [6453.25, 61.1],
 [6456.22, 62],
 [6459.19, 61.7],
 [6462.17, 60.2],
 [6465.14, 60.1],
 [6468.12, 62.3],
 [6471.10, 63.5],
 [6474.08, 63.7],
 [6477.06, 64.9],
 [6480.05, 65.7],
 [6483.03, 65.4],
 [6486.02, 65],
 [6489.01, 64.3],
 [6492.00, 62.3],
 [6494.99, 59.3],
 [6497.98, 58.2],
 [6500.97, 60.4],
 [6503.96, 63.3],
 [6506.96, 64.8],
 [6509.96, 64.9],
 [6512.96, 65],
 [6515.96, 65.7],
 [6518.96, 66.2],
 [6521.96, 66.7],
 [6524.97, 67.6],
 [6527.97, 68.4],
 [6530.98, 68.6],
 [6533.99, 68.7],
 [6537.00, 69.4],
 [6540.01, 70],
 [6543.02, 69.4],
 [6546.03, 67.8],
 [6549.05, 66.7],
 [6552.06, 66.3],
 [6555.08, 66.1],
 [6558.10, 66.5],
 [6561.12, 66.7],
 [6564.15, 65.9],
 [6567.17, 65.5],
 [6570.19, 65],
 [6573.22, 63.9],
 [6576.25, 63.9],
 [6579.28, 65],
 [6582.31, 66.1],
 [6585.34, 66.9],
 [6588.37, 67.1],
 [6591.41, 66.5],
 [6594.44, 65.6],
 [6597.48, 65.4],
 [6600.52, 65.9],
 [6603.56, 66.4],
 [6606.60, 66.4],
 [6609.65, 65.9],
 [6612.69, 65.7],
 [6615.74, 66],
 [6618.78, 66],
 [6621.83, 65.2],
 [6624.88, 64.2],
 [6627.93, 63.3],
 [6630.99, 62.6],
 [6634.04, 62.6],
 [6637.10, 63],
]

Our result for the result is 0.04 mag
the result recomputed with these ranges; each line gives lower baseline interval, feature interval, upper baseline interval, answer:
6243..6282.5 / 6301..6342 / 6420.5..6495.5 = -0.09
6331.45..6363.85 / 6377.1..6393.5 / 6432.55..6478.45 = 0.16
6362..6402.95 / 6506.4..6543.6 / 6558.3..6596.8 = -0.08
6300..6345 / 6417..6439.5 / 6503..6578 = 0.01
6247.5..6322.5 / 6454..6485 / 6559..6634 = -0.08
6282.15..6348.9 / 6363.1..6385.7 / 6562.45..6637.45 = 0.03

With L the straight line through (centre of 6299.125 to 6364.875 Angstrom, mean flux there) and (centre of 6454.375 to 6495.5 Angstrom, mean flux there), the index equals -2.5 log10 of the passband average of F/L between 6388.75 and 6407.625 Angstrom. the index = 0.08 mag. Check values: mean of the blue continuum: 54.5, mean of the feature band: 54.1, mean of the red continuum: 63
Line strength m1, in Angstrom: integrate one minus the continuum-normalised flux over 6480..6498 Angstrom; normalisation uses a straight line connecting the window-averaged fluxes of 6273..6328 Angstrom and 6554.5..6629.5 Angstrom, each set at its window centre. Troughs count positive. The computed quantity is -0.8 Angstrom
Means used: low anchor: 50.4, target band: 63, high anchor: 65.6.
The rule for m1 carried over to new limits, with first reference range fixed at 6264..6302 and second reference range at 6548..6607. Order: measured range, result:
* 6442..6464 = -1.05 Angstrom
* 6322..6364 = -3.75 Angstrom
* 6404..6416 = -0.56 Angstrom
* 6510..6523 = -0.76 Angstrom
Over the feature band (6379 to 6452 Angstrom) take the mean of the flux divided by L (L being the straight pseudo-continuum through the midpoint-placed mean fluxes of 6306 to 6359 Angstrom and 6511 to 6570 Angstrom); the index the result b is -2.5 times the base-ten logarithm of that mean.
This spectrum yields 0.06 mag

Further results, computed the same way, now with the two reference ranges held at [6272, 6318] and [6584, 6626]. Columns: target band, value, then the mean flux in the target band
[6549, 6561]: -0.05 mag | 66.4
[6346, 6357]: -0.10 mag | 57.7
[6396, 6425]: -0.04 mag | 57.6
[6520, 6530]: -0.10 mag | 67.6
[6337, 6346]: -0.09 mag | 56.2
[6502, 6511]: -0.06 mag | 64.1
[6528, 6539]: -0.11 mag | 68.9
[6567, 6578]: 0.00 mag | 64.5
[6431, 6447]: -0.04 mag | 59.3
